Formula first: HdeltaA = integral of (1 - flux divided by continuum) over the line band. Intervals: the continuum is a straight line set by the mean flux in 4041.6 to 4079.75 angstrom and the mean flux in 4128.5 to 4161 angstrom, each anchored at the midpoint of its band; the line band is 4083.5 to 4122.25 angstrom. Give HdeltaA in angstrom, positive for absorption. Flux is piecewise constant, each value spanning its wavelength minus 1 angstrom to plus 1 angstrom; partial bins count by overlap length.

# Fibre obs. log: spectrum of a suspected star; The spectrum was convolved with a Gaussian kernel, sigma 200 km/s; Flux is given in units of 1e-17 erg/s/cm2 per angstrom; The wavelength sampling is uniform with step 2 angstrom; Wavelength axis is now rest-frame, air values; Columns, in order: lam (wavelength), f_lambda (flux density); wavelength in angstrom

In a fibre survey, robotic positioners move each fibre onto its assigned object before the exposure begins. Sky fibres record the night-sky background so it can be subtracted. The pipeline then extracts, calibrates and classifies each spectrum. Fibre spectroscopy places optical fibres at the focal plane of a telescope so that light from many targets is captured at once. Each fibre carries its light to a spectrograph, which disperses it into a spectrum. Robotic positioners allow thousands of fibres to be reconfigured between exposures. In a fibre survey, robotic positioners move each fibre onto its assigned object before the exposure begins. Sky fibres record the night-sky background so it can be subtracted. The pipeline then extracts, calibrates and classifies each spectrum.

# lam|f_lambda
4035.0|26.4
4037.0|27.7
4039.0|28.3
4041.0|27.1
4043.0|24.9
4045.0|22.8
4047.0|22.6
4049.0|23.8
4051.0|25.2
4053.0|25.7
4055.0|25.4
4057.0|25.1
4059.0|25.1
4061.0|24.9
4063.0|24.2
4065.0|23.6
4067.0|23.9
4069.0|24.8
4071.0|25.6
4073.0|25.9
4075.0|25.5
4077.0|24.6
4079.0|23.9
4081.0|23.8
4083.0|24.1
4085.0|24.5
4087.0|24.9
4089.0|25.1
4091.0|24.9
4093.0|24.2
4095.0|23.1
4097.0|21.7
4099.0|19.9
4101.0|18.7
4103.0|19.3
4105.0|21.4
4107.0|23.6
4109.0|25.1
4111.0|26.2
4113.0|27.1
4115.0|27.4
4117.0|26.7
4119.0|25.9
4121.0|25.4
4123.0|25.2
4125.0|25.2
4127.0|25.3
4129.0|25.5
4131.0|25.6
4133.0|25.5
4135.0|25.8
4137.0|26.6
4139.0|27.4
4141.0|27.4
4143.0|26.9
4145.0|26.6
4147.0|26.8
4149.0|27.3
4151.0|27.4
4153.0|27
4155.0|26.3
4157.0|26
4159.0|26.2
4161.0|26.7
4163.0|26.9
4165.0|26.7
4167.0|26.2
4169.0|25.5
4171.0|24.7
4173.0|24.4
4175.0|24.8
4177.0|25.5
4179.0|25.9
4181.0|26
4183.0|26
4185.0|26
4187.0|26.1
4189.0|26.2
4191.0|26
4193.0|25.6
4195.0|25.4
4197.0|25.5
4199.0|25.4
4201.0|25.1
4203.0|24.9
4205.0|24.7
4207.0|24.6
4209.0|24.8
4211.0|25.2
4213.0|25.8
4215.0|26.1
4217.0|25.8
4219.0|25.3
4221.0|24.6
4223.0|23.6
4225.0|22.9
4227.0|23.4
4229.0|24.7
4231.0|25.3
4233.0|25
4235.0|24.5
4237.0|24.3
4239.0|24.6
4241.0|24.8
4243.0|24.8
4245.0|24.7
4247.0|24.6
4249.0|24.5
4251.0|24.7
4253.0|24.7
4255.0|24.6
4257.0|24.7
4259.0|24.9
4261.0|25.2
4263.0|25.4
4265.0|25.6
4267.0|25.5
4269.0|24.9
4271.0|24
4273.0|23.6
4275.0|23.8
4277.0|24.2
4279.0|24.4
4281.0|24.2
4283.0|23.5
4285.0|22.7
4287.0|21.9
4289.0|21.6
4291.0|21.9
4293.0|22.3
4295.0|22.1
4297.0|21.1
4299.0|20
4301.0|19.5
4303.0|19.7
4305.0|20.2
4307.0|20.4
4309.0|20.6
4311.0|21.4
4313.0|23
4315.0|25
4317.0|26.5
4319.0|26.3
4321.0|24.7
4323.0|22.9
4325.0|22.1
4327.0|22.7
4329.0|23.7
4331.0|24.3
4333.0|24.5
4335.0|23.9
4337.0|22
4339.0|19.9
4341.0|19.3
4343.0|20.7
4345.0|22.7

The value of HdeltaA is 2.5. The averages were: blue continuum 24.6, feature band 24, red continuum 26.5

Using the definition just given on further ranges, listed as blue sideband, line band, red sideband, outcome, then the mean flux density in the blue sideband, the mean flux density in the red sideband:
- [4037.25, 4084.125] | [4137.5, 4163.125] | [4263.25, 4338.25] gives -2.8 angstrom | 24.9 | 23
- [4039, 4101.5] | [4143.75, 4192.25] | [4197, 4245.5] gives -3.0 angstrom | 24.3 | 24.8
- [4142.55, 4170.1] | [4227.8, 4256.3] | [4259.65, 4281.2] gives 0.5 angstrom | 26.6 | 24.6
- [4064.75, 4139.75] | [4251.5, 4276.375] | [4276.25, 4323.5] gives -2.0 angstrom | 24.6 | 22.5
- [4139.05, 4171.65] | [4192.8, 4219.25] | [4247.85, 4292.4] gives 0.2 angstrom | 26.6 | 24.1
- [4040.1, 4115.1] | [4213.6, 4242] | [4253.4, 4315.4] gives -1.7 angstrom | 24.2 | 23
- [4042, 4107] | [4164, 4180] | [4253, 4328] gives -1.3 angstrom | 23.8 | 23.2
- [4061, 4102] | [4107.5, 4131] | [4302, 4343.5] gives -2.2 angstrom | 23.9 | 22.6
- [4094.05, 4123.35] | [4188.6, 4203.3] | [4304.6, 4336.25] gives -1.2 angstrom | 23.7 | 23.3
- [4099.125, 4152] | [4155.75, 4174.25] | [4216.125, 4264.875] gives -0.6 angstrom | 25.3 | 24.7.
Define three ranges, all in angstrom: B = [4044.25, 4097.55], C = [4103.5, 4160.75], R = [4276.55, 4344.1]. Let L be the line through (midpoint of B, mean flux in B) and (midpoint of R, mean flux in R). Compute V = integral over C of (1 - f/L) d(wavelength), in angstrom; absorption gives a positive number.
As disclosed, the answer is -4.9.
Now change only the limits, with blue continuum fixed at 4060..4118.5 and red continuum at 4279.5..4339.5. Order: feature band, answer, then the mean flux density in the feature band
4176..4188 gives -1.3 angstrom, 25.9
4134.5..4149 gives -1.9 angstrom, 26.9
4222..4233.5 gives -0.5 angstrom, 24.1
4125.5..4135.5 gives -0.7 angstrom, 25.5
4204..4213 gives -0.7 angstrom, 24.9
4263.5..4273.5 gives -0.9 angstrom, 24.8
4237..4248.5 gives -0.8 angstrom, 24.7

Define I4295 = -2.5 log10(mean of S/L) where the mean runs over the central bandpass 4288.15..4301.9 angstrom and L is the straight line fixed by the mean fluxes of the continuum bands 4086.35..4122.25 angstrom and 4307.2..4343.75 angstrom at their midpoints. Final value 0.09 mag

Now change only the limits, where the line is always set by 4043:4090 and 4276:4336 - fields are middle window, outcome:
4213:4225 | -0.071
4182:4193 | -0.104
